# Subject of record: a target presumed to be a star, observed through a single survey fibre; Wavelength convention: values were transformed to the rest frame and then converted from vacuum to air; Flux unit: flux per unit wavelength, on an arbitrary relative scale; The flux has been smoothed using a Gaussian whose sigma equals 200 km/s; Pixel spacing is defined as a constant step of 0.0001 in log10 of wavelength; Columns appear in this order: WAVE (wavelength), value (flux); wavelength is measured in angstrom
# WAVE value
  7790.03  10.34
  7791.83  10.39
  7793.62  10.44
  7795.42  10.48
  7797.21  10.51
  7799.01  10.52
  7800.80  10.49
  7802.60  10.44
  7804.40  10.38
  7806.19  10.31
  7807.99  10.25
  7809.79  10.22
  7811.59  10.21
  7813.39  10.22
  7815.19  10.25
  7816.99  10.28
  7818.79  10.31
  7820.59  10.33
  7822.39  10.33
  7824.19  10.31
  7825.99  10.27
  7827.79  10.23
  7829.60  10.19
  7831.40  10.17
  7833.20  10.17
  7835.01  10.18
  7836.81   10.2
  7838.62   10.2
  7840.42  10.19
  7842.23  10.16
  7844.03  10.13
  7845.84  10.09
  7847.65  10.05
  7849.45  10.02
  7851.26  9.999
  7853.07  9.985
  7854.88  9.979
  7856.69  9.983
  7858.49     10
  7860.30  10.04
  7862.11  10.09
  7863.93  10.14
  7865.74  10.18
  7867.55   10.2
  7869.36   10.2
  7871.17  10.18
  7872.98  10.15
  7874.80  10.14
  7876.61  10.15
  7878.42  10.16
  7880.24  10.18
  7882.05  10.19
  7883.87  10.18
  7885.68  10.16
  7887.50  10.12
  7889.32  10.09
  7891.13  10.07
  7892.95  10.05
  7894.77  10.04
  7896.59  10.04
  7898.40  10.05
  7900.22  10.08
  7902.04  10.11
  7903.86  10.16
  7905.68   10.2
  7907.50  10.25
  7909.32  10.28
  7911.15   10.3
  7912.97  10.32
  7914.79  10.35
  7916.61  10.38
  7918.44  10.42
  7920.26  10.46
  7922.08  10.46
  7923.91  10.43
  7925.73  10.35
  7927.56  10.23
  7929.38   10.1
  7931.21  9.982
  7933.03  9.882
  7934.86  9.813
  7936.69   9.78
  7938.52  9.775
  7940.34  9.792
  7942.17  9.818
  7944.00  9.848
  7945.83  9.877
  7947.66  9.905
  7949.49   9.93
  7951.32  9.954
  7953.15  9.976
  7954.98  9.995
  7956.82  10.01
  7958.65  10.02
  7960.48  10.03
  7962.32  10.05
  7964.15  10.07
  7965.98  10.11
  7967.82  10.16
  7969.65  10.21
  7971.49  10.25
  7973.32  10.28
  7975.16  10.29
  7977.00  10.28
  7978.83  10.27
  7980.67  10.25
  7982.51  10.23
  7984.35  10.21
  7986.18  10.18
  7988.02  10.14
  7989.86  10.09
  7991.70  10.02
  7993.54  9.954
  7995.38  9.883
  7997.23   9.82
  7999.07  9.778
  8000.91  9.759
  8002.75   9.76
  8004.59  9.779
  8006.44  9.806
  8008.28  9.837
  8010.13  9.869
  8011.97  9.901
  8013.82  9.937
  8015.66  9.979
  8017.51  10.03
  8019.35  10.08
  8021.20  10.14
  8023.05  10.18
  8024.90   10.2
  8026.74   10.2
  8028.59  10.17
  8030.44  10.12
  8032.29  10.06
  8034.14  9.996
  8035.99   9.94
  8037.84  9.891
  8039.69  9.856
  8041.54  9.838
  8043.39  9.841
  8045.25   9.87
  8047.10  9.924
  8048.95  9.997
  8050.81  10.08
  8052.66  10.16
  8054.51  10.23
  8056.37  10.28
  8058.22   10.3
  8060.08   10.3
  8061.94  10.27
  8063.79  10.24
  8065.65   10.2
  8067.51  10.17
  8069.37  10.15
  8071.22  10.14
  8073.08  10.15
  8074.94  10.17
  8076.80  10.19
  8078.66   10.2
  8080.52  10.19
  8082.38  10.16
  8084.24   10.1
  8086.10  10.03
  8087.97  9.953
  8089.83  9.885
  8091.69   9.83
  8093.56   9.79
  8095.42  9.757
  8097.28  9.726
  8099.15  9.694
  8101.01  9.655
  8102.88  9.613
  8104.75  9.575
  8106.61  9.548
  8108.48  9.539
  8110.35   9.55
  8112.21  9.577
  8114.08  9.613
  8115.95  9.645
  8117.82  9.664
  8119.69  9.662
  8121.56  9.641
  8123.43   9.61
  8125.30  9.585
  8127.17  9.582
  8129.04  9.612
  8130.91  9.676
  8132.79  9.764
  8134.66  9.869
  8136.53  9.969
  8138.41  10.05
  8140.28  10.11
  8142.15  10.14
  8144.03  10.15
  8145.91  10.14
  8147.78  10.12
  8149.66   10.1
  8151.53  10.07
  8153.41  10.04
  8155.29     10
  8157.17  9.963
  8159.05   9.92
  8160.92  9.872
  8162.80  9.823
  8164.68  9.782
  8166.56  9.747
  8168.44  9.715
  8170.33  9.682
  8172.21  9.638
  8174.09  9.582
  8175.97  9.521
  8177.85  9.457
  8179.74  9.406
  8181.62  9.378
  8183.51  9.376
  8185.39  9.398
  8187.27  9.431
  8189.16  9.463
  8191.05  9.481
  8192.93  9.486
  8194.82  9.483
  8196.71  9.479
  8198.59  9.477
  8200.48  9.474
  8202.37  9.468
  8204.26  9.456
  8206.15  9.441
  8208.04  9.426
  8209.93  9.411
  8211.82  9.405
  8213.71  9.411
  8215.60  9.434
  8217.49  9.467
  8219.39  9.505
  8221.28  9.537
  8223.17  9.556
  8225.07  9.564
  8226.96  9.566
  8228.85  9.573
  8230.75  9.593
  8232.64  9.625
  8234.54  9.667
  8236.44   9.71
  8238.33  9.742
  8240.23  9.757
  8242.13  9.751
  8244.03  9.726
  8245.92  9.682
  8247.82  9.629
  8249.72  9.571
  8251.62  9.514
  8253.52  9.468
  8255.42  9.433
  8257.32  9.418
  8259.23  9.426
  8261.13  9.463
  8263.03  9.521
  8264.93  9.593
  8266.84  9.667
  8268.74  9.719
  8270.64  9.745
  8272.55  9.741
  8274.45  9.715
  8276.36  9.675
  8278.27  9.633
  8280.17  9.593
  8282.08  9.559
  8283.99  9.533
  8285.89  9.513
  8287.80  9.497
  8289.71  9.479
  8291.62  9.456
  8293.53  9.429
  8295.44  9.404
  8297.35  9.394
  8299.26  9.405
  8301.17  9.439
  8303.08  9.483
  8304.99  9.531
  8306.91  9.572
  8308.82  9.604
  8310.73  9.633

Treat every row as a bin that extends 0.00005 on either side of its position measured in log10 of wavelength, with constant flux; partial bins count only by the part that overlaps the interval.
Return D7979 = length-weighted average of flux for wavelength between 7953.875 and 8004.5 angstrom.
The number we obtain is 10.1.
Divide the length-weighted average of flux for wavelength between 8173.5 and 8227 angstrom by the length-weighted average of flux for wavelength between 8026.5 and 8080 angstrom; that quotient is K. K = 0.94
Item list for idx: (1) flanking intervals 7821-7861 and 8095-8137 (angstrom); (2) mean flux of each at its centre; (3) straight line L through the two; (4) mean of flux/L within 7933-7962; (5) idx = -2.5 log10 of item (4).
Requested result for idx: 0.01 mag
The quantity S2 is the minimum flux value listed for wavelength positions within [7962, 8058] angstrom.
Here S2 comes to 9.759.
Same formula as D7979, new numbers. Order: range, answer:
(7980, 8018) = 9.96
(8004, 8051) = 9.98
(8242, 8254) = 9.62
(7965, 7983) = 10.2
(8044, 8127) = 9.92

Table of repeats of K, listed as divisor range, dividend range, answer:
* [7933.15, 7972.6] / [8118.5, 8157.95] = 0.99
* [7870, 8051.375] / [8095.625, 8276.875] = 0.96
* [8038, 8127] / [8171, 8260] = 0.96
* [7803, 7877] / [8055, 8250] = 0.96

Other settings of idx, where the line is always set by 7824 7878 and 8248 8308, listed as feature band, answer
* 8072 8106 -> -0.01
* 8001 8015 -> 0.01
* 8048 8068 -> -0.04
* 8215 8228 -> 0.01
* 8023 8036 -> -0.03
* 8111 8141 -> 0.00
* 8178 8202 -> 0.02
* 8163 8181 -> 0.01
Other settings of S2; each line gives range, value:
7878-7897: 10.04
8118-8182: 9.378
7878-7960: 9.775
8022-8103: 9.613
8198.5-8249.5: 9.405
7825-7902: 9.979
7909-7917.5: 10.28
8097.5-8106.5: 9.575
